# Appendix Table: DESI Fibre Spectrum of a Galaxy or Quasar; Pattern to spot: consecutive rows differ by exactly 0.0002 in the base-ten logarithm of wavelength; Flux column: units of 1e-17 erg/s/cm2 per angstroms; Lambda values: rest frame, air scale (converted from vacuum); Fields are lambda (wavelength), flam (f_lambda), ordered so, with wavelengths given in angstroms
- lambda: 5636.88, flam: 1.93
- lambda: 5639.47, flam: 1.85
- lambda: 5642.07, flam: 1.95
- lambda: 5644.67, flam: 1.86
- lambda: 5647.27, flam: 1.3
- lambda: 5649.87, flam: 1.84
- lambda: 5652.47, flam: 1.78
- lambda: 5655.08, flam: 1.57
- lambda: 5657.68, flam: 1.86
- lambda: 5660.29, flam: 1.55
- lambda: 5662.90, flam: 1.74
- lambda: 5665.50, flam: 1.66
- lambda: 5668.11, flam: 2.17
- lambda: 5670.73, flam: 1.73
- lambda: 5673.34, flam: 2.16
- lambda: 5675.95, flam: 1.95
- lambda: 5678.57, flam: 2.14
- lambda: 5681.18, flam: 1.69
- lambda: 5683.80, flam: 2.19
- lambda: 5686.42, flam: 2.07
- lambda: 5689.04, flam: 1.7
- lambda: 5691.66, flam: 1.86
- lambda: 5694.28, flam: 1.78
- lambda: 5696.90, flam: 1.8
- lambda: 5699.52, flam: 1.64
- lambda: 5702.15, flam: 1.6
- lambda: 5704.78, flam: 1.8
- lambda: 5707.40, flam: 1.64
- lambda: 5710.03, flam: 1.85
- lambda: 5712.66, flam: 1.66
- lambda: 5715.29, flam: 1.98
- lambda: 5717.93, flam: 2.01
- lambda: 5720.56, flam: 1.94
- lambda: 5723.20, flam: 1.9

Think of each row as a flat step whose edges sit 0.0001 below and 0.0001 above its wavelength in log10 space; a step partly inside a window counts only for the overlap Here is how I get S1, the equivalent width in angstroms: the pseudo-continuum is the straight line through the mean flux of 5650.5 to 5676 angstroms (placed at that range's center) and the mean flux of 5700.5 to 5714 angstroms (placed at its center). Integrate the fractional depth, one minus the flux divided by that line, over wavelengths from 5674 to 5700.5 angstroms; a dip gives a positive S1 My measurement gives -2.0 angstroms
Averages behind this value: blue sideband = 1.81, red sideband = 1.71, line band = 1.89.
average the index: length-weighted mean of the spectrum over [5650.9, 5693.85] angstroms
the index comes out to 1.86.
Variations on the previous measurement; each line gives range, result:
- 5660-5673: 1.82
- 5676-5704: 1.85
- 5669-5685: 1.98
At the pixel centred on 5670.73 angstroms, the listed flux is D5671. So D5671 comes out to 1.73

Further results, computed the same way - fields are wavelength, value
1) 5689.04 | 1.7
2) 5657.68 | 1.86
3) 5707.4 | 1.64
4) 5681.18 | 1.69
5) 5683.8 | 2.19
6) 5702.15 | 1.6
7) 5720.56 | 1.94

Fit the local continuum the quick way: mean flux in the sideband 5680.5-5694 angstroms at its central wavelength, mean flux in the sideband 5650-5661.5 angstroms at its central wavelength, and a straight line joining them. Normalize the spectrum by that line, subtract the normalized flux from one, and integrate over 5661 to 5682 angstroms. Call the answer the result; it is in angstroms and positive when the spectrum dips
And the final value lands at -1.1 angstroms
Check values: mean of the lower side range 1.71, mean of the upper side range 1.9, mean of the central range 1.9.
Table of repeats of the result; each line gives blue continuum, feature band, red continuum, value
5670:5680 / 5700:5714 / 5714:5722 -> 1.9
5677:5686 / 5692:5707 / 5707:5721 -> 1.5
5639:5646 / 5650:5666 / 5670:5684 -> 1.8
